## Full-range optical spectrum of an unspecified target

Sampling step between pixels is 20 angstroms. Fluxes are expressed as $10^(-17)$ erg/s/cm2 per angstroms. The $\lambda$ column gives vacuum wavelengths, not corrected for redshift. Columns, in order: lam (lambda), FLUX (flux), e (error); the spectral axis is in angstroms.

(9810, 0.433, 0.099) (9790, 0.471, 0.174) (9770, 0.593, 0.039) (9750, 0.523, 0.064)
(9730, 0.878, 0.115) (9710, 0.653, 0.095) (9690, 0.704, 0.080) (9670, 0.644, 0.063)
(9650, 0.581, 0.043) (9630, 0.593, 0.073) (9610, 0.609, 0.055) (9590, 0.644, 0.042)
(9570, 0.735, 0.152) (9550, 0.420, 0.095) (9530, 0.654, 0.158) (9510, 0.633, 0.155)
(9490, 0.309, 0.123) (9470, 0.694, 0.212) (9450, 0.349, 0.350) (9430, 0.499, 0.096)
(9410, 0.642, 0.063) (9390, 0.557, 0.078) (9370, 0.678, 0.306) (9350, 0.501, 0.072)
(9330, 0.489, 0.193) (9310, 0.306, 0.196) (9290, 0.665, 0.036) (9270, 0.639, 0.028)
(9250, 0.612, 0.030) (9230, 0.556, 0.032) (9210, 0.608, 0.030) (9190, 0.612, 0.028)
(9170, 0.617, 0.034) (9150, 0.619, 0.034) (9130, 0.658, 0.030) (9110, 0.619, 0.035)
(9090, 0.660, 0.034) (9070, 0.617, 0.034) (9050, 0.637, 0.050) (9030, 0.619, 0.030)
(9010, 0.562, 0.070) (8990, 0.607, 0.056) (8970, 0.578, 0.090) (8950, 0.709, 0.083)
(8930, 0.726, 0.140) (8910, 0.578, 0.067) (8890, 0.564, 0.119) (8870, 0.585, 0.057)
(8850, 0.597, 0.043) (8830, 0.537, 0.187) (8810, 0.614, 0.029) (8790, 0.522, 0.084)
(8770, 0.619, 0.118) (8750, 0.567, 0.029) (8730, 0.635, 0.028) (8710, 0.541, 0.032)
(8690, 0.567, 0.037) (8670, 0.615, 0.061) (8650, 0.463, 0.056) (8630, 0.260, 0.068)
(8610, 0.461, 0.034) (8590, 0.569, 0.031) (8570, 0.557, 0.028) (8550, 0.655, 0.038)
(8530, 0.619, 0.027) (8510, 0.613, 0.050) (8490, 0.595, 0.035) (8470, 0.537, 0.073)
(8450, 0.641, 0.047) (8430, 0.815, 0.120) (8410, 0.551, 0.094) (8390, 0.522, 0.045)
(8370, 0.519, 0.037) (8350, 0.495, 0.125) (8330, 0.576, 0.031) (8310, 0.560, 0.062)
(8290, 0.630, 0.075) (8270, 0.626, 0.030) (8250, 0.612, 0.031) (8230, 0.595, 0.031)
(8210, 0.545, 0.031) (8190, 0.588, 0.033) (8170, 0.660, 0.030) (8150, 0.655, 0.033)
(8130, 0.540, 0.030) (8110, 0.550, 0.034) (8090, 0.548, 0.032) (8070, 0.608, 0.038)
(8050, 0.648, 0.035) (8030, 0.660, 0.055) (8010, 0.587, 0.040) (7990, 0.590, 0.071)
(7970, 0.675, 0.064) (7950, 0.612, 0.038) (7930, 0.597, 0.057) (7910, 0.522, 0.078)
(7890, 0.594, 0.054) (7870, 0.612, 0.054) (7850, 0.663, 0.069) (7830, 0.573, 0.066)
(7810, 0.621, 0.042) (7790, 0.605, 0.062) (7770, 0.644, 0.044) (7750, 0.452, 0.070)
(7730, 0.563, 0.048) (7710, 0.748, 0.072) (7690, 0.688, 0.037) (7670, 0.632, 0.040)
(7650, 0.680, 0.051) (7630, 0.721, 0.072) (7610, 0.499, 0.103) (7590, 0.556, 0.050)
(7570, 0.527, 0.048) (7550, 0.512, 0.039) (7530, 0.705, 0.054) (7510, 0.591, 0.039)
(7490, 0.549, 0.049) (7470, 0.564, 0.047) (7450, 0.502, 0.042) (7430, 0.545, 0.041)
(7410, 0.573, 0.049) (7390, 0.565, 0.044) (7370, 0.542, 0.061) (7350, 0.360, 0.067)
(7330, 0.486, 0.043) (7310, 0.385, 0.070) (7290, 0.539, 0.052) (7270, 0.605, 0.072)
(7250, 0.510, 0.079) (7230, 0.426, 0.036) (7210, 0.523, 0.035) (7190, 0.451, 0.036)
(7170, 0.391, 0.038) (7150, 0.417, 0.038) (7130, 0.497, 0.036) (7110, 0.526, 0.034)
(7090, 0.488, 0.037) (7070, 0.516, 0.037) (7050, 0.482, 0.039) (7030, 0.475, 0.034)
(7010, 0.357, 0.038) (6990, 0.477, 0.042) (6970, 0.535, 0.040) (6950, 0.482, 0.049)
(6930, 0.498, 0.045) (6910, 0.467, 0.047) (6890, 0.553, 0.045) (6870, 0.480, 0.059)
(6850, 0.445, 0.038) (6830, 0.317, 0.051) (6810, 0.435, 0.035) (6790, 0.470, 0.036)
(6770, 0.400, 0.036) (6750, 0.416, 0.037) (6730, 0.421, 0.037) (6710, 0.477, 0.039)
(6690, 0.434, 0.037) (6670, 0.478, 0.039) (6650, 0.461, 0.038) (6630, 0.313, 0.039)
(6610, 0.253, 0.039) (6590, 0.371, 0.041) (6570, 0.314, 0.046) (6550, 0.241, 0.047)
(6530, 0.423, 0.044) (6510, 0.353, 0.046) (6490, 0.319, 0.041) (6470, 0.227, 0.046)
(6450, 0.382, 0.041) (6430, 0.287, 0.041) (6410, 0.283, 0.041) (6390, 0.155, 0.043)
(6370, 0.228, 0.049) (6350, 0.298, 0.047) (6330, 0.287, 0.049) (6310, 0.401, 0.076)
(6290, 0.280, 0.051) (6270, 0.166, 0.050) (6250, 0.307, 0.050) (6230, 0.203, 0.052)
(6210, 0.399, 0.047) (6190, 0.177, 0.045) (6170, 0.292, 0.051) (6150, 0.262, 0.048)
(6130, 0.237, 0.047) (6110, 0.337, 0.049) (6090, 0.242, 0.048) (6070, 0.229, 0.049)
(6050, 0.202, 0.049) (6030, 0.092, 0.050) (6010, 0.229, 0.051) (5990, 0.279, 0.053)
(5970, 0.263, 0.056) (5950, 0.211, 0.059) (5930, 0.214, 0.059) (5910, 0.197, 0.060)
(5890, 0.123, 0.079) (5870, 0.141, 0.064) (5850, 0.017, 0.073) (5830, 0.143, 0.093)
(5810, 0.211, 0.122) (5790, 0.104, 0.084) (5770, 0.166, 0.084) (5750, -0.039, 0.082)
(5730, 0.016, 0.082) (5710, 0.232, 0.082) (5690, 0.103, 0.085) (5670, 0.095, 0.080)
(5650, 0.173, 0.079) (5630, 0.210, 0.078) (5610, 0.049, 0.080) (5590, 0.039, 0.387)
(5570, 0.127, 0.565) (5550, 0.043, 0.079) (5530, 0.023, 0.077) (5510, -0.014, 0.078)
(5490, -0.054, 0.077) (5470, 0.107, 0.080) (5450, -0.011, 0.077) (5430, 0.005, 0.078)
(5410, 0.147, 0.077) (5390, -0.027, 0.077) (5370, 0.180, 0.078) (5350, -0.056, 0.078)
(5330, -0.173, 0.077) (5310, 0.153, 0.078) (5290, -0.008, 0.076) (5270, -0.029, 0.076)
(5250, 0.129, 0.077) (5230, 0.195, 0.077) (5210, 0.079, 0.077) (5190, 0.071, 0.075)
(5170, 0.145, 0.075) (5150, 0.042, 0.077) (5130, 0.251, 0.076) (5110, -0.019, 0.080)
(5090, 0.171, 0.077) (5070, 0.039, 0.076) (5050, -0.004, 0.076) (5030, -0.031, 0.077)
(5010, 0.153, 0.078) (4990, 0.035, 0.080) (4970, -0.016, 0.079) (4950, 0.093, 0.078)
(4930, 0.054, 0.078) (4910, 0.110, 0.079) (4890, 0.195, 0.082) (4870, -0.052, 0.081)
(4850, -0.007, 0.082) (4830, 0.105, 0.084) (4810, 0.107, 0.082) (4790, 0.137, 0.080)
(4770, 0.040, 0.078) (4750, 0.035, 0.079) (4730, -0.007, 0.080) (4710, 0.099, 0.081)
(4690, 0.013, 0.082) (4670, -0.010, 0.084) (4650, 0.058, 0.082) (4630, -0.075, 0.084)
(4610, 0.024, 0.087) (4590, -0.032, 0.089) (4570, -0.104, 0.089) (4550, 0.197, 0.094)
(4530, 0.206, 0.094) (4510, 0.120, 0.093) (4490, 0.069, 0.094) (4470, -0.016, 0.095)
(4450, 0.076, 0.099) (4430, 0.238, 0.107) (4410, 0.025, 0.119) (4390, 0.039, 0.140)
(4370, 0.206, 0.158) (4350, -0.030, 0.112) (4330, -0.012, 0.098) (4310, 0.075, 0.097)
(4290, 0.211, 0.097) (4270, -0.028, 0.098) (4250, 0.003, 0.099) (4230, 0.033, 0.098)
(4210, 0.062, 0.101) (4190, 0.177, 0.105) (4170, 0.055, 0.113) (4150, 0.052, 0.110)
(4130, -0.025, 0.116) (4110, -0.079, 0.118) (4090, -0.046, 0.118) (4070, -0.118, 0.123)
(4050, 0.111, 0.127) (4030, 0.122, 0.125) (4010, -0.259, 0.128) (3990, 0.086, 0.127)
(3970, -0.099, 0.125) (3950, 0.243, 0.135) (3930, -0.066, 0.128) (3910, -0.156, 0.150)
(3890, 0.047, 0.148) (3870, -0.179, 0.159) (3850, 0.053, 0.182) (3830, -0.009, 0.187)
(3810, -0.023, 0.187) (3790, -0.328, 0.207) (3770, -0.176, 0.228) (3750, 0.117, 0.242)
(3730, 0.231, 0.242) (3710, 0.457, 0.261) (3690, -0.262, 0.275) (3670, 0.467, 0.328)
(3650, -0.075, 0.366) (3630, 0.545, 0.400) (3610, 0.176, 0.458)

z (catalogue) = 0.67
